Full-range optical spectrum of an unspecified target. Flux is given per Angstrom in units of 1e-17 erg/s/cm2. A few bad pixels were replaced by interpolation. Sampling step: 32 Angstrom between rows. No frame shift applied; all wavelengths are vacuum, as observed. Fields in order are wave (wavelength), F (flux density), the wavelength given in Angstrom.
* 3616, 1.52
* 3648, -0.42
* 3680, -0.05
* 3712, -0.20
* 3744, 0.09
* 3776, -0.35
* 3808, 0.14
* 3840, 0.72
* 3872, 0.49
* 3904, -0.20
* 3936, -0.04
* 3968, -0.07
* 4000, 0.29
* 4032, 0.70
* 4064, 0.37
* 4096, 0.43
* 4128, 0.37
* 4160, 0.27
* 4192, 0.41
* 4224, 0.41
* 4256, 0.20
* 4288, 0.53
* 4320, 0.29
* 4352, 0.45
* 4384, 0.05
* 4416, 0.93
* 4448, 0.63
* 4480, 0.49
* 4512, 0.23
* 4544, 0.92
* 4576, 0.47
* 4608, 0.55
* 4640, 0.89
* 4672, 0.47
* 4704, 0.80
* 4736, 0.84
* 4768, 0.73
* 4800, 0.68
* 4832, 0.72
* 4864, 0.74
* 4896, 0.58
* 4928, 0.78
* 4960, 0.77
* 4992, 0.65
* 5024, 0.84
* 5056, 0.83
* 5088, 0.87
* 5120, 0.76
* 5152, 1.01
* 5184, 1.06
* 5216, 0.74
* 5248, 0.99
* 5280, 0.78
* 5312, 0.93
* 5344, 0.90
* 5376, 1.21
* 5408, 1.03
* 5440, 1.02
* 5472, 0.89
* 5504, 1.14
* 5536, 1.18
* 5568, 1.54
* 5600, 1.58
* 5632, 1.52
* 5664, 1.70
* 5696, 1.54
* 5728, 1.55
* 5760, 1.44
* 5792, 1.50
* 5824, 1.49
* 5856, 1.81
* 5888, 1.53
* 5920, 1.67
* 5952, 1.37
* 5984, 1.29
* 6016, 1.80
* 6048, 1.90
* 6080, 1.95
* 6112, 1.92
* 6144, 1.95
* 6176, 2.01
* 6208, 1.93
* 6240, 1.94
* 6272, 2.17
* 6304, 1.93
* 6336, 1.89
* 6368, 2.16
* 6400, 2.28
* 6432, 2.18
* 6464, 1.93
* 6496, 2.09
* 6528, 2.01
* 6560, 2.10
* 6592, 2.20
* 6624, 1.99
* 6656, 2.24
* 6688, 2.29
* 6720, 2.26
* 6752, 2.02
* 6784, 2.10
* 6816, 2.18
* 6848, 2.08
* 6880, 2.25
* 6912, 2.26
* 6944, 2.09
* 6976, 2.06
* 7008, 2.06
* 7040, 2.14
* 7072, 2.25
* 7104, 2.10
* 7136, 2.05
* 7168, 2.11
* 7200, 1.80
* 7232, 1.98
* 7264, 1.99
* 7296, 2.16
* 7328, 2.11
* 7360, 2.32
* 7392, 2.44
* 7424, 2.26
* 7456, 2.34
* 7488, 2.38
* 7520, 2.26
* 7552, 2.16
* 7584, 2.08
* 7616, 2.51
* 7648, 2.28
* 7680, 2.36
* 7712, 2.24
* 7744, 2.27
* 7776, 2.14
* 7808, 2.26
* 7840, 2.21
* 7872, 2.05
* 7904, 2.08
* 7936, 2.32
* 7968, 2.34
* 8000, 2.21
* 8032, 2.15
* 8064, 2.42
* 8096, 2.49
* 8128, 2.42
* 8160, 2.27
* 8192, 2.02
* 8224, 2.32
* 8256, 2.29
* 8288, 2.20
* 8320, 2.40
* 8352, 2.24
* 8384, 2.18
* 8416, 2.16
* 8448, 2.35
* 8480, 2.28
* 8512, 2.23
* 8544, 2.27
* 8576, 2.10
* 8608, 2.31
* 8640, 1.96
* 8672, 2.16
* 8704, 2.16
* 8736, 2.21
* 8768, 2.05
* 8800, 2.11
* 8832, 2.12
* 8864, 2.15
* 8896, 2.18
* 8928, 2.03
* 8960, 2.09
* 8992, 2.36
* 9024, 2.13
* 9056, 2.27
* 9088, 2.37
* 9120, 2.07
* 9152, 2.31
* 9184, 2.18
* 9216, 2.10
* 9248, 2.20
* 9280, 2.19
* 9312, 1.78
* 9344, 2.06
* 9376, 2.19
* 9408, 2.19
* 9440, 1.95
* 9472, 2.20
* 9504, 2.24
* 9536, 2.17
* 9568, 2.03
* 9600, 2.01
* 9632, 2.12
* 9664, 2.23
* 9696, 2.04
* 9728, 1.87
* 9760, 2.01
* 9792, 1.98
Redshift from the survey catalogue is 0.390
